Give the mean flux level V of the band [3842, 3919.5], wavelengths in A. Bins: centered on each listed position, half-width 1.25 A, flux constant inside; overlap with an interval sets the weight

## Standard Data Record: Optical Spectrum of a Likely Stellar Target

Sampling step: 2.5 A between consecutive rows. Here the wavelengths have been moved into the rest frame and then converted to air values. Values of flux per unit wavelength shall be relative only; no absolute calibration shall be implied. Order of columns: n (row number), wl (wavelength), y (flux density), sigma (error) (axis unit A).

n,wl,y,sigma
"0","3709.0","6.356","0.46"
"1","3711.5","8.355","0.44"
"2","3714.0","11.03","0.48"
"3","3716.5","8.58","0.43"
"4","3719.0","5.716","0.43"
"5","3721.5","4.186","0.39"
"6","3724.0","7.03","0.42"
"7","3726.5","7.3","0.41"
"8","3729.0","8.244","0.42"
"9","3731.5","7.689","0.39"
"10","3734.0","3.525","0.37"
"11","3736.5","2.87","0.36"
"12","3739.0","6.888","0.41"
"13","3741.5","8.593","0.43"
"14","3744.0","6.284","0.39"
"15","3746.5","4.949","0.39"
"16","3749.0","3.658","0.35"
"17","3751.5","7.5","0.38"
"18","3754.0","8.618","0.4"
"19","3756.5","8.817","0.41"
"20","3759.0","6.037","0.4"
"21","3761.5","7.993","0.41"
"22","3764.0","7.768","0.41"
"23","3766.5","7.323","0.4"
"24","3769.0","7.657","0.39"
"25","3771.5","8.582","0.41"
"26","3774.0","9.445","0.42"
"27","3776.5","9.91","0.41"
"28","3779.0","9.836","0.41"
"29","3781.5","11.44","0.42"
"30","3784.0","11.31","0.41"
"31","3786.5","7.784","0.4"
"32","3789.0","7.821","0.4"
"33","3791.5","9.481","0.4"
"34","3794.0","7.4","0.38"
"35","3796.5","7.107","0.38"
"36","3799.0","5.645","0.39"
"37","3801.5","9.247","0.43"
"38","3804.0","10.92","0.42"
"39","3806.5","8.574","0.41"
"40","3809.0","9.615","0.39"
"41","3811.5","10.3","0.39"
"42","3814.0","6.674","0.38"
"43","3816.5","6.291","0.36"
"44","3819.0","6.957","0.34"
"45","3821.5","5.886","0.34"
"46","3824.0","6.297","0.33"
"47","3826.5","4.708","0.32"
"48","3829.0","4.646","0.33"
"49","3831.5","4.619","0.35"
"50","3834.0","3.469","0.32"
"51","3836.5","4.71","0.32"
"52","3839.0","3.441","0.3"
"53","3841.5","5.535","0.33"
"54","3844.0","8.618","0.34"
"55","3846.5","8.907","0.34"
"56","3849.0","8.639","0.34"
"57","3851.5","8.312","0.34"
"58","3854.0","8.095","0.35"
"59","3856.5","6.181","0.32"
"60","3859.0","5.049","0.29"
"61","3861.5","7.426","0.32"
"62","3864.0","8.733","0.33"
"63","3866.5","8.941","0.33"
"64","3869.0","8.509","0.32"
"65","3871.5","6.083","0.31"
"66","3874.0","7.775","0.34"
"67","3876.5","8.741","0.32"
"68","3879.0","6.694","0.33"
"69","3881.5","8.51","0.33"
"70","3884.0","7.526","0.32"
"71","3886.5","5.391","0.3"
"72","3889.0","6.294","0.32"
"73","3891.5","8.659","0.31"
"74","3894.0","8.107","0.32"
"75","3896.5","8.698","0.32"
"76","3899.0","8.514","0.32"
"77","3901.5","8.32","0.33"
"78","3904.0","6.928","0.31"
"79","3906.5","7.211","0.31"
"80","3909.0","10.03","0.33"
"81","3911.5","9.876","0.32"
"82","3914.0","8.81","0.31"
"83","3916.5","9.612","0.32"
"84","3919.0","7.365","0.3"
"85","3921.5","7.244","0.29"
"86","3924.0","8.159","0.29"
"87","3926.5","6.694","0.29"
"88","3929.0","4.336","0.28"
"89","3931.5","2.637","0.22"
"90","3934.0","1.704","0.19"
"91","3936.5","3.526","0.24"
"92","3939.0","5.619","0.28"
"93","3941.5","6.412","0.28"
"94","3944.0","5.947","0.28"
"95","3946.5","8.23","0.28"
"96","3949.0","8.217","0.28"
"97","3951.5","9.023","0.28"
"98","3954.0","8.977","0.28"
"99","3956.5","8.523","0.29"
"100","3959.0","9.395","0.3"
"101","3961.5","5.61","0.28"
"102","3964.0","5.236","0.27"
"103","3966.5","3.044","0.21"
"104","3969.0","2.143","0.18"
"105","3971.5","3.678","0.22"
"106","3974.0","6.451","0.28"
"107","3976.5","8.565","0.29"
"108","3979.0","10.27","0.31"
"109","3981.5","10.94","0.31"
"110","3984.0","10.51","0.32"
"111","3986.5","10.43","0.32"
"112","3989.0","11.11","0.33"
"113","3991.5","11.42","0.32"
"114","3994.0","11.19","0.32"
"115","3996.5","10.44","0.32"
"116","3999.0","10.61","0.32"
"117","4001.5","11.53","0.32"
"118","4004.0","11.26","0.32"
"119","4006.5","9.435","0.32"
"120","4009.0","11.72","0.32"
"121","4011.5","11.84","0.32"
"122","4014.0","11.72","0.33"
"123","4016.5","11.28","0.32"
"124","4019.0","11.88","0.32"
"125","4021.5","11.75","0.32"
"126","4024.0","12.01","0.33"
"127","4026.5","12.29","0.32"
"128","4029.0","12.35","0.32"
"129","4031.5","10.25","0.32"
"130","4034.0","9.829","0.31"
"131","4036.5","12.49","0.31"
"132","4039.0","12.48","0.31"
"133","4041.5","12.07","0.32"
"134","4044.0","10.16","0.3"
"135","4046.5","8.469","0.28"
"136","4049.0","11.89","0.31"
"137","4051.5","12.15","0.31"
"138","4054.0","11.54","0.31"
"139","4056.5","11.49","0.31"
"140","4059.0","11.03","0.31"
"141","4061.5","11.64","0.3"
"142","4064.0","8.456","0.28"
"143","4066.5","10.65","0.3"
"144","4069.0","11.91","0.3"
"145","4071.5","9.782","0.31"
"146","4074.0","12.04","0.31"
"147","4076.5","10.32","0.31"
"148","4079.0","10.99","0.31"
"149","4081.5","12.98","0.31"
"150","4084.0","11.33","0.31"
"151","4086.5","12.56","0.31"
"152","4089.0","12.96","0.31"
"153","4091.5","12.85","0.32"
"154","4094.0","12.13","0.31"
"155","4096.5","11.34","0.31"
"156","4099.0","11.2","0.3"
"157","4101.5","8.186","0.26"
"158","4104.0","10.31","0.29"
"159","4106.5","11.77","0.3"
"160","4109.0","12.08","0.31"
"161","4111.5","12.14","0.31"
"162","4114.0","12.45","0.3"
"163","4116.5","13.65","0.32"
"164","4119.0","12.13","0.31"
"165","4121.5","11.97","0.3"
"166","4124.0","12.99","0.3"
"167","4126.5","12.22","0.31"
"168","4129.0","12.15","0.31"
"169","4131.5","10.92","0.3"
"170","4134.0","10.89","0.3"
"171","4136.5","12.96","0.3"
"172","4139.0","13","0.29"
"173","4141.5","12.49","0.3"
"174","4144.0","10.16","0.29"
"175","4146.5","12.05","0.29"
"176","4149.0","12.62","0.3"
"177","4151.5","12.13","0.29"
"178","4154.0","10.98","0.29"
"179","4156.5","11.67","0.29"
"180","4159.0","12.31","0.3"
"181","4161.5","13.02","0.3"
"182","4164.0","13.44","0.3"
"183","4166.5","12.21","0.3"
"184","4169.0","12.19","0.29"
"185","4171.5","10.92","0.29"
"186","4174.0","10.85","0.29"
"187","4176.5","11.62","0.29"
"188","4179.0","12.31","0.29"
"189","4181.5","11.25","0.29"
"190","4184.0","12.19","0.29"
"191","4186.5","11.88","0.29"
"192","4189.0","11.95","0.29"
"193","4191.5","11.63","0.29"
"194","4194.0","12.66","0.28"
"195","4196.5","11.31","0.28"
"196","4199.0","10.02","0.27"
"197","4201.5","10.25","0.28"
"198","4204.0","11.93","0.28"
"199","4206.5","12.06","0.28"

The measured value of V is 7.94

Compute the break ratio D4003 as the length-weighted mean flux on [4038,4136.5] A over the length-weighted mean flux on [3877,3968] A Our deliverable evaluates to 1.62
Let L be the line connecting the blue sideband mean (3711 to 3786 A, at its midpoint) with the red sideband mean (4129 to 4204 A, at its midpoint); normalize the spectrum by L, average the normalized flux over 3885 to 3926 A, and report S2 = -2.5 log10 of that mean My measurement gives 0.14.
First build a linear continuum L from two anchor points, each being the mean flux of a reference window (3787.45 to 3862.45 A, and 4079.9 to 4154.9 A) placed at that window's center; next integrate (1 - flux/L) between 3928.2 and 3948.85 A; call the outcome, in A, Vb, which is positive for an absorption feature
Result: 9.1 A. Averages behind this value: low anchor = 7.02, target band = 4.99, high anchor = 11.9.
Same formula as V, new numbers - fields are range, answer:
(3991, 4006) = 11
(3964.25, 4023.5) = 9.66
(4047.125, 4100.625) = 11.4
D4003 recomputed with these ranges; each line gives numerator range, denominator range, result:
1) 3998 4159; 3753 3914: 1.50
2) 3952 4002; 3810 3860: 1.32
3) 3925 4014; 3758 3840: 1.05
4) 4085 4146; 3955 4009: 1.36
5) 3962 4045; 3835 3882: 1.38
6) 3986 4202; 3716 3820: 1.51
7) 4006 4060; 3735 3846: 1.56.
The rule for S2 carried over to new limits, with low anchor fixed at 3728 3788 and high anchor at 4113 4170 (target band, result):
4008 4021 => -0.10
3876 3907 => 0.20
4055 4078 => 0.05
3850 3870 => 0.16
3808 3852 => 0.29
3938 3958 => 0.28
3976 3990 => -0.01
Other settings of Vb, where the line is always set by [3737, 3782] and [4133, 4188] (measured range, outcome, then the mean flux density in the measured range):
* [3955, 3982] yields 9.0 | 6.62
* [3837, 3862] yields 5.0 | 6.94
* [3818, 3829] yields 3.4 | 5.79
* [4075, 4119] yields -1.7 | 11.7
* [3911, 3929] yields 2.9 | 7.91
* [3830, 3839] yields 4.6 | 4.16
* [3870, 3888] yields 3.5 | 7.25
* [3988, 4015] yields -2.2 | 11.1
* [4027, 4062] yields -1.8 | 11.3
